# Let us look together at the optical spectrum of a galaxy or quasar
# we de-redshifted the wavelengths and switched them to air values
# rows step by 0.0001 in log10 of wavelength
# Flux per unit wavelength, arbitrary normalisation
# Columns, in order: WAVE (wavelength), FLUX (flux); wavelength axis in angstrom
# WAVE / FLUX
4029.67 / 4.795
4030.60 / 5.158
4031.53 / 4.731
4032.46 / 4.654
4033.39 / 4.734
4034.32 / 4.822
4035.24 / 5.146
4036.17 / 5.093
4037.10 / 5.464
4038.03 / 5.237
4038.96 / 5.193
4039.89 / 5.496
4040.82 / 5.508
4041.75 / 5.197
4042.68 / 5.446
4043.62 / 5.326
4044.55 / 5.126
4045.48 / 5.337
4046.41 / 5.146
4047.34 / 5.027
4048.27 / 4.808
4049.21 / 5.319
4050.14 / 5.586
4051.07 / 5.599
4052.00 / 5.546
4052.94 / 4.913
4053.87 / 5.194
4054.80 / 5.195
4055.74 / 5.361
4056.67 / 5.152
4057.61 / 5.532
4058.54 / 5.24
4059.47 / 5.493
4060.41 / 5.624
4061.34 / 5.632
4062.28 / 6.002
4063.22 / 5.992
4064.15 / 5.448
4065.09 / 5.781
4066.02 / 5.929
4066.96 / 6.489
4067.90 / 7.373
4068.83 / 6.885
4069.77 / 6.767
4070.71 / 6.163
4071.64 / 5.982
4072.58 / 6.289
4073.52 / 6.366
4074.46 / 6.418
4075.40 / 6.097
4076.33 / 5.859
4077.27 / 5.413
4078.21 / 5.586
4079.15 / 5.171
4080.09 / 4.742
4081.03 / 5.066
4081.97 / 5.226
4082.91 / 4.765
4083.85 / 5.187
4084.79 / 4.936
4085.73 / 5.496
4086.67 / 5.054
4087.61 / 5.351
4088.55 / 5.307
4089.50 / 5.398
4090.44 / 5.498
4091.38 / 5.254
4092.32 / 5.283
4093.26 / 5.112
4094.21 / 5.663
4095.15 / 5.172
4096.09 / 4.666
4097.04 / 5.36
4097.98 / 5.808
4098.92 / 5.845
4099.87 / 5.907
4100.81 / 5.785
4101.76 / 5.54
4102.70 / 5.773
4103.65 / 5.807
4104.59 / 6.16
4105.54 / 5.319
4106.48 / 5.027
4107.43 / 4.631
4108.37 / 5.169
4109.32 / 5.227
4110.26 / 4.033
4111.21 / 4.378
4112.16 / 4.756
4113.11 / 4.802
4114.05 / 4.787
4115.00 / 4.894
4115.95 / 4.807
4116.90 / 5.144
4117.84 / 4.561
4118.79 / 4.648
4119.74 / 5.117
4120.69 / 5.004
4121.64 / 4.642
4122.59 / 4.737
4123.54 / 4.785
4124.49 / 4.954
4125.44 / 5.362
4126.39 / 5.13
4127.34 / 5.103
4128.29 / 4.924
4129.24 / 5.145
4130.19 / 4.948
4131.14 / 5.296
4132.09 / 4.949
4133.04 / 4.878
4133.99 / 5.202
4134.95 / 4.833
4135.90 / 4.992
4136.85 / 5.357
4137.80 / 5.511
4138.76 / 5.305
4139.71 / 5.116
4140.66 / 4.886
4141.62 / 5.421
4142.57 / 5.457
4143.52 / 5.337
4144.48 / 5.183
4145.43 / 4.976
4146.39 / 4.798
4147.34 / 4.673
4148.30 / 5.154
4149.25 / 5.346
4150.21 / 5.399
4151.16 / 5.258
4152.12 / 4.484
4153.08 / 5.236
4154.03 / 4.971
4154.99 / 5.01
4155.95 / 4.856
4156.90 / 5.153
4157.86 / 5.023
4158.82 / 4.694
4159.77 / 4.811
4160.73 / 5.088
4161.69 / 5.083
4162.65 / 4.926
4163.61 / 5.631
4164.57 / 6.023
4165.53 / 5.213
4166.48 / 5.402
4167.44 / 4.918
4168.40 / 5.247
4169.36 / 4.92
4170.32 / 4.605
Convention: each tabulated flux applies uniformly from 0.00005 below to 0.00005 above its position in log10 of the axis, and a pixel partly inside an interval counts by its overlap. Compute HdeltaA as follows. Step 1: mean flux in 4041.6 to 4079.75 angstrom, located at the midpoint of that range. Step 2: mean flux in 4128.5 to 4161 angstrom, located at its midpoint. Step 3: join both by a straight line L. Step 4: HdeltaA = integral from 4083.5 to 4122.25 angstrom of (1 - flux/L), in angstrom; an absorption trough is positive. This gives 1.5 angstrom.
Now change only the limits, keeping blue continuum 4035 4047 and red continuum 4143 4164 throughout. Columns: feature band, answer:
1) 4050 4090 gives -3.2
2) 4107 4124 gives 1.1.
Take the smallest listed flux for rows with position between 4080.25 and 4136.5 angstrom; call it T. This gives 4.033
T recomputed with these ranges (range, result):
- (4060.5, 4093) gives 4.742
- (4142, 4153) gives 4.484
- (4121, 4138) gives 4.642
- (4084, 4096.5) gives 4.666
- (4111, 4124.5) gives 4.378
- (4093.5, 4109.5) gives 4.631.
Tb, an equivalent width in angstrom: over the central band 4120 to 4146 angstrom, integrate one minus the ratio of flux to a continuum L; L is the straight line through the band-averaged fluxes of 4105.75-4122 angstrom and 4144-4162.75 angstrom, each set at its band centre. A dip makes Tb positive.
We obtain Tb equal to -1.0 angstrom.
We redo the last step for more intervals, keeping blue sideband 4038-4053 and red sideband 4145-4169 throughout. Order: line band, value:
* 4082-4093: -0.02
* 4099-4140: 0.59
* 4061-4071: -1.86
